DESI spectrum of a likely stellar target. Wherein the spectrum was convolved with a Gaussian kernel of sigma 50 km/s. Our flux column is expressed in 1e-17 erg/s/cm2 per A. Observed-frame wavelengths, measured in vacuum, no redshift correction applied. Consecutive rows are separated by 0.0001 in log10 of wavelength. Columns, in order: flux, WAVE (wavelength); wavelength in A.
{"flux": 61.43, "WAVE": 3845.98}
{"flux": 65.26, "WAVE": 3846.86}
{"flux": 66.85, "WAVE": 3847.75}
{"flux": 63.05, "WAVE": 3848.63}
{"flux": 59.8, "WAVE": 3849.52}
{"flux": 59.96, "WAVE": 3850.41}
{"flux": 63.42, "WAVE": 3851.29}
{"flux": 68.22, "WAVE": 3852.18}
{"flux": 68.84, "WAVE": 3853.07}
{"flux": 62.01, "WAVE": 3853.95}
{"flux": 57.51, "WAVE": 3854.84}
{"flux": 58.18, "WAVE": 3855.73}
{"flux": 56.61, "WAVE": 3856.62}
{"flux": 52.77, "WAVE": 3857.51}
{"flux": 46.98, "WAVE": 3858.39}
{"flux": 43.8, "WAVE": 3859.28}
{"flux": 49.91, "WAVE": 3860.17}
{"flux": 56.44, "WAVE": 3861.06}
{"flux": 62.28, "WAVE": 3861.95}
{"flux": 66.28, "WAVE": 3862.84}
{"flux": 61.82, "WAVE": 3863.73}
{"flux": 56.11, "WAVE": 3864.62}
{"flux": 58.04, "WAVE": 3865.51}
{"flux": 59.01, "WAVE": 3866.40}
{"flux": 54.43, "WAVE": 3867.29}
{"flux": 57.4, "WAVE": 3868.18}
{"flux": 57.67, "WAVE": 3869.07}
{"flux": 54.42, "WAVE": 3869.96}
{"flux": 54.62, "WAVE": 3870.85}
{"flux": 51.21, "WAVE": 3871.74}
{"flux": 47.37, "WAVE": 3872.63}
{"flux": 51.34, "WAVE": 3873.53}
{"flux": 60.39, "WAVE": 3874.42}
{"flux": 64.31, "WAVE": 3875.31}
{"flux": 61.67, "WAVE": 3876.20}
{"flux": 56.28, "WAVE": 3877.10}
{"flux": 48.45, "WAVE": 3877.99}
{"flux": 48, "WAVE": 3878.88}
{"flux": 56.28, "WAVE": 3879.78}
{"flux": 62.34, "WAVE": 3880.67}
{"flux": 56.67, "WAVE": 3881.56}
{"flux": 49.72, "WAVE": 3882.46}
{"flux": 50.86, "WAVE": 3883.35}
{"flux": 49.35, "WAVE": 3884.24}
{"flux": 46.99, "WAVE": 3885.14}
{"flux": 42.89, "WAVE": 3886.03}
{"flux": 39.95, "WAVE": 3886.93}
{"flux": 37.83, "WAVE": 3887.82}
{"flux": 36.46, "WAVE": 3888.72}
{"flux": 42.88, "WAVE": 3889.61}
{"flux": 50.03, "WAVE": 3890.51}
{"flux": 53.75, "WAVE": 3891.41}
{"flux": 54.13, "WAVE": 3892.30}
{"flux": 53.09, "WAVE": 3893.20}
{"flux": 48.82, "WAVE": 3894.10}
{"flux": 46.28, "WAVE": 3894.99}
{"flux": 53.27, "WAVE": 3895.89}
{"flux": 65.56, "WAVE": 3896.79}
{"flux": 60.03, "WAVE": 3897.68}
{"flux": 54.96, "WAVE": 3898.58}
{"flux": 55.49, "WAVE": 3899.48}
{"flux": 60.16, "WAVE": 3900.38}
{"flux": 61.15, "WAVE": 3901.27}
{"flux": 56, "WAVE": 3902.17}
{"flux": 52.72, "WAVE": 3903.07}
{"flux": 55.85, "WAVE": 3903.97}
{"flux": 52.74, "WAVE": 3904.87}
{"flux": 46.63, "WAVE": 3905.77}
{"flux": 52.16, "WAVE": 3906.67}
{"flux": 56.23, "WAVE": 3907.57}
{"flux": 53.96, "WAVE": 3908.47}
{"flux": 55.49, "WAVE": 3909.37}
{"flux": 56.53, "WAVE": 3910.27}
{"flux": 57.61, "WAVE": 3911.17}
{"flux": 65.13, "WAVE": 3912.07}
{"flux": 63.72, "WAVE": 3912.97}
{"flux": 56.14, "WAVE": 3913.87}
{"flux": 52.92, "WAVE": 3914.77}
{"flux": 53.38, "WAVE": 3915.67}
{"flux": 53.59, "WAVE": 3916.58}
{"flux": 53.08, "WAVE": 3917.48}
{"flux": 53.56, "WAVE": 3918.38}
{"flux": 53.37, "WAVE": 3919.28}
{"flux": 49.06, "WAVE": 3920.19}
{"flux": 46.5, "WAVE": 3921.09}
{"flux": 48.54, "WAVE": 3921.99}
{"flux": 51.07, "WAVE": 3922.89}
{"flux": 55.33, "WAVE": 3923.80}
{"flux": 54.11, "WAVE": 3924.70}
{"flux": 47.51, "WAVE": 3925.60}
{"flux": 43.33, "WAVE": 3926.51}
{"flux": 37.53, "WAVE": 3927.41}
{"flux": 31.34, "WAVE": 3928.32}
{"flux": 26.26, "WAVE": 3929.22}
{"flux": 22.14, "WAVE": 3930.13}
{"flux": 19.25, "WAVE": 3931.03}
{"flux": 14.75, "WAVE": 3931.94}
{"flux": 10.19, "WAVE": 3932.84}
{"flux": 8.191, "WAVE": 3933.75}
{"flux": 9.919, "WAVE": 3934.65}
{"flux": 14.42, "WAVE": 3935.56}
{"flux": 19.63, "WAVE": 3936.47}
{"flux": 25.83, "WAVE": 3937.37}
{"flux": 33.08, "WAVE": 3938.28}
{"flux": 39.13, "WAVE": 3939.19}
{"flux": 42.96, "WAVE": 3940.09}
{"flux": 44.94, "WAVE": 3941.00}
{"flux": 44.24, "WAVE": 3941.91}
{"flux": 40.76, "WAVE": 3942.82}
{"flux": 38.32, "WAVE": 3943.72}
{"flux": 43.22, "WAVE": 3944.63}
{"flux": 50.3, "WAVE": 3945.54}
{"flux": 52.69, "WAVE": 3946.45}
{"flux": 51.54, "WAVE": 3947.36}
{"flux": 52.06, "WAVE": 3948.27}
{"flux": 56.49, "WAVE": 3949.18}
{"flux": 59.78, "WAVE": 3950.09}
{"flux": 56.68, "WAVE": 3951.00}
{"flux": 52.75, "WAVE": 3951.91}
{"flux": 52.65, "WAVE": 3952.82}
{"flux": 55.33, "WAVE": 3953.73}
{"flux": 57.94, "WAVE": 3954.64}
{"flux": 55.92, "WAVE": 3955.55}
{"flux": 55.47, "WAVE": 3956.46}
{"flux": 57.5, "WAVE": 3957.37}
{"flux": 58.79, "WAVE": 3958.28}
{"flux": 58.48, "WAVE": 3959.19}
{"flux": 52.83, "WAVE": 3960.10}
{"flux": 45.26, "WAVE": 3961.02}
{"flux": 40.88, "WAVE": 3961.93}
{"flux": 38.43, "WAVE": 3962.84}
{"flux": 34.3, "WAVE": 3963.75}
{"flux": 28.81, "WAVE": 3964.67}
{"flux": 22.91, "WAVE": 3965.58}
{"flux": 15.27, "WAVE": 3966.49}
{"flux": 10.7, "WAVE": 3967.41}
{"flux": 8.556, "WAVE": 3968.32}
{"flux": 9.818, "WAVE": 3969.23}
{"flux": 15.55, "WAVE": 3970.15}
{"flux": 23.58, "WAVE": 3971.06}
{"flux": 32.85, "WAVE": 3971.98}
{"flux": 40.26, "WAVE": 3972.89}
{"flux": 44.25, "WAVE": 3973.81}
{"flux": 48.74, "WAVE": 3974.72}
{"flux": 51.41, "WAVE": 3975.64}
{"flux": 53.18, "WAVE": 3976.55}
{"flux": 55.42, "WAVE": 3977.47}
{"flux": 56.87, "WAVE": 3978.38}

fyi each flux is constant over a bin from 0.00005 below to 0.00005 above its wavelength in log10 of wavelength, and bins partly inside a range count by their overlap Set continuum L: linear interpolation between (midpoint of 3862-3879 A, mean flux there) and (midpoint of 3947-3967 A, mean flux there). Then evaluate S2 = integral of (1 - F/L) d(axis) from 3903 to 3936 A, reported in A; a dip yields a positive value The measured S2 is 5.05 A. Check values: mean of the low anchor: 56.6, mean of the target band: 44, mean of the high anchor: 48.1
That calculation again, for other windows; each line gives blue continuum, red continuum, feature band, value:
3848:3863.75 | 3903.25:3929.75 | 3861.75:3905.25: 1.17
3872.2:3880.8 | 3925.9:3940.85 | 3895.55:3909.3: -4.63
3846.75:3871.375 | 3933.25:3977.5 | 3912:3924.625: -1.76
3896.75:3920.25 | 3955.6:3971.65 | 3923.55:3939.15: 6.48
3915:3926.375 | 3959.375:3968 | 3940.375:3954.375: -3.79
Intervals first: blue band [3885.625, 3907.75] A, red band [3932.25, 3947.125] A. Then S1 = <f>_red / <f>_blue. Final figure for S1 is 0.63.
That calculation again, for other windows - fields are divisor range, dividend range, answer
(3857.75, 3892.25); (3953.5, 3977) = 0.74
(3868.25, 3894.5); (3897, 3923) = 1.07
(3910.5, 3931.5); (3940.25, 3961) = 1.09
